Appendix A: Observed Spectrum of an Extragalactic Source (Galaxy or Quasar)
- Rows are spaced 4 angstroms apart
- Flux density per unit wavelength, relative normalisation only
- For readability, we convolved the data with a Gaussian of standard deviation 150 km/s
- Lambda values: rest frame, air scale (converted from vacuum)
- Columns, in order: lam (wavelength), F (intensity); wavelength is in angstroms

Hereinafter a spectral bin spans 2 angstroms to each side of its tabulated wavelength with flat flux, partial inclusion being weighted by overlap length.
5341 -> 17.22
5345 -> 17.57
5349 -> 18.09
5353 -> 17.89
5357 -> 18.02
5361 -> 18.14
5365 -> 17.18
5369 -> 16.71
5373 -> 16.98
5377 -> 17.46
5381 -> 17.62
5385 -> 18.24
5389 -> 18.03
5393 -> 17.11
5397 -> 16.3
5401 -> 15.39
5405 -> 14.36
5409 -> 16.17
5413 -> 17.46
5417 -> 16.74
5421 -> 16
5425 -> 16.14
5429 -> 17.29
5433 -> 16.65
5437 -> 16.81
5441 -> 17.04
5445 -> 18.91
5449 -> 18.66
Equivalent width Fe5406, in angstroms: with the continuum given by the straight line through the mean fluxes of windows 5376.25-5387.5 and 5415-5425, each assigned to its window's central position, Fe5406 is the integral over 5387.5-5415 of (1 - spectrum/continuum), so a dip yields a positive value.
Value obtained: 1.1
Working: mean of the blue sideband 17.8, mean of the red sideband 16.3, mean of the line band 16.4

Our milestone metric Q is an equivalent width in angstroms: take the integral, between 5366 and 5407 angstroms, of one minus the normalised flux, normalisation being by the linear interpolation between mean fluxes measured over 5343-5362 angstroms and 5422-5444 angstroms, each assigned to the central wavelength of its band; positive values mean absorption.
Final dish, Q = 1.5 angstroms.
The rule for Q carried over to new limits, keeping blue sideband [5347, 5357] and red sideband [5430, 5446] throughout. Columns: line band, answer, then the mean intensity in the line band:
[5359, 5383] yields 0.7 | 17.3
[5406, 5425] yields 1.1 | 16.4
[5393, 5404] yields 1.0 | 15.9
